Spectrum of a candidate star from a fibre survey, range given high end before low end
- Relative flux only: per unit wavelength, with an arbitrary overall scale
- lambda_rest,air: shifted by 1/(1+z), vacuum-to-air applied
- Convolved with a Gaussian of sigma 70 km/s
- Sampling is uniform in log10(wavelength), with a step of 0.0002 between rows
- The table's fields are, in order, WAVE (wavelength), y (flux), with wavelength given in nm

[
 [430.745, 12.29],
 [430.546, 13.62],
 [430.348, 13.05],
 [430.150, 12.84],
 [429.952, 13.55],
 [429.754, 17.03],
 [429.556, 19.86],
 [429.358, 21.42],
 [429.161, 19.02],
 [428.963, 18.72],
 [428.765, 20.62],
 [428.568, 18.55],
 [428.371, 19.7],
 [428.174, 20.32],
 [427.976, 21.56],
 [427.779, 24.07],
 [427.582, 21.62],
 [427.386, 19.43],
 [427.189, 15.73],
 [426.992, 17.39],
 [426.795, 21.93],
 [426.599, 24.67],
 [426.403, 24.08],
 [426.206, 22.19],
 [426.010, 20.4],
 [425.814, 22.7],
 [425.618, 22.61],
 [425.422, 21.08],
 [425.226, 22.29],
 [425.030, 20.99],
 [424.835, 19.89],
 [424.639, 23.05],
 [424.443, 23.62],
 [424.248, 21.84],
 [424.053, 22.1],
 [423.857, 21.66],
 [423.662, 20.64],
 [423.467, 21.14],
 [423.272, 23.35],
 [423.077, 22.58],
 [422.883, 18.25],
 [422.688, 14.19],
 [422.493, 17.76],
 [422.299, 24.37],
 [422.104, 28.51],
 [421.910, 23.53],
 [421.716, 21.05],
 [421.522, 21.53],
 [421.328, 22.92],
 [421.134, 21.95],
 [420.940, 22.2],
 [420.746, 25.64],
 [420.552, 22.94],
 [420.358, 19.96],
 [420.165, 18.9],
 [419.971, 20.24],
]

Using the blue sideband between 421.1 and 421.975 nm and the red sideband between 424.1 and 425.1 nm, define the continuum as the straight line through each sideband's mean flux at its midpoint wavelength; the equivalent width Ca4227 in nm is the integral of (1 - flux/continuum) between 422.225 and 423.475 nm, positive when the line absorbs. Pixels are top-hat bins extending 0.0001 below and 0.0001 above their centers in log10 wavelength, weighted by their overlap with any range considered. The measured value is 0.11 nm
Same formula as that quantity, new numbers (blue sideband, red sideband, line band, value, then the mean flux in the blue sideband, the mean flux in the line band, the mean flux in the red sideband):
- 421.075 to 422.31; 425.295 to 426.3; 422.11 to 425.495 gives 0.19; 23.4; 21.3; 21.8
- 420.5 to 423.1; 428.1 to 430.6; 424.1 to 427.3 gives -0.30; 21.9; 21.5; 17.6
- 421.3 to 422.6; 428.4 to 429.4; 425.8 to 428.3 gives -0.09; 22.7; 21.2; 19.6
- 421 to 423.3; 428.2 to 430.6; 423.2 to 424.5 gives -0.08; 21.6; 22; 17.5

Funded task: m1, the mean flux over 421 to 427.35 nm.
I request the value 21.5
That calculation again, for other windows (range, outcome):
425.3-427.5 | 21.1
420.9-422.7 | 22.2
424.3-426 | 21.9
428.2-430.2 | 18.3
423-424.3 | 21.9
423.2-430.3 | 20.5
